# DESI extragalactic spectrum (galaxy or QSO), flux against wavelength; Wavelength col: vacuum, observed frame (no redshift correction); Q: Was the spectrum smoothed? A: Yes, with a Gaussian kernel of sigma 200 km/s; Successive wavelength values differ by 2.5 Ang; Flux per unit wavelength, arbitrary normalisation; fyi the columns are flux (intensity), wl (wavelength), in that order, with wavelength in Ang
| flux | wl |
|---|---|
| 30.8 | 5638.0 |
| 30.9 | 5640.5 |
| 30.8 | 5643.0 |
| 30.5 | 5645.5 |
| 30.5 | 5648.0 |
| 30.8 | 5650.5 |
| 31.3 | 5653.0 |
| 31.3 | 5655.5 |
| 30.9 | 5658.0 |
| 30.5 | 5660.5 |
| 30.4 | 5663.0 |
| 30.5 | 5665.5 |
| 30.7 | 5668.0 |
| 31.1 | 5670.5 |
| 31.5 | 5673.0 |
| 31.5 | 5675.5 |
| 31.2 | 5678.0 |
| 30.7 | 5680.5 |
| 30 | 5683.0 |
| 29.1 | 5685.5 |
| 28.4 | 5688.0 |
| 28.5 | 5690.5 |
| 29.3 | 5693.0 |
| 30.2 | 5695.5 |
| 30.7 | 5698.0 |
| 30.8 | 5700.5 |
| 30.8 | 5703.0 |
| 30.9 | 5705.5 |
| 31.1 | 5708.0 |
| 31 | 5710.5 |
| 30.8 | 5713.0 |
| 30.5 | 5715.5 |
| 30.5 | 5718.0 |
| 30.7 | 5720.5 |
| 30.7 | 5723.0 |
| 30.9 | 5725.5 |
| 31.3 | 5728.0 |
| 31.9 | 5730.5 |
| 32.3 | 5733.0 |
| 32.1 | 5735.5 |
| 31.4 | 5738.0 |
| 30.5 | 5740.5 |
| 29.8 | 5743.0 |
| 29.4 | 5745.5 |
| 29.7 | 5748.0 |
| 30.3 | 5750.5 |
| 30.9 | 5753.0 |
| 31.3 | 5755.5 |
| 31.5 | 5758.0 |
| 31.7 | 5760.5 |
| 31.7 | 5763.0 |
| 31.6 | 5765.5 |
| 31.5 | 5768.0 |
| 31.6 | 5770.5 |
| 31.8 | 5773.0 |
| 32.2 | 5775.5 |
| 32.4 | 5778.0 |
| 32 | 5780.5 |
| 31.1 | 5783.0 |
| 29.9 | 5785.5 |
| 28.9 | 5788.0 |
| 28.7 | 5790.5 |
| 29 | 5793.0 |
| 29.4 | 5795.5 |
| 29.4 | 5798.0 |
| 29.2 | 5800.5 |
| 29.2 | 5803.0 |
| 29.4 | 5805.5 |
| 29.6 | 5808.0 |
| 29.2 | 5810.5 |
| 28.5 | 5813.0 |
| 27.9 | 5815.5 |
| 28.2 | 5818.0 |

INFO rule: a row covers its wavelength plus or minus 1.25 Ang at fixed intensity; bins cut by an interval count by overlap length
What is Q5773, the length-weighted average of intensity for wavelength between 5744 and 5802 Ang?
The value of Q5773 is 30.7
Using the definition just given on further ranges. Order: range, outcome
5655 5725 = 30.5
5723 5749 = 30.9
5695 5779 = 31.1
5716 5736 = 31.2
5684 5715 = 30.1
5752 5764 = 31.4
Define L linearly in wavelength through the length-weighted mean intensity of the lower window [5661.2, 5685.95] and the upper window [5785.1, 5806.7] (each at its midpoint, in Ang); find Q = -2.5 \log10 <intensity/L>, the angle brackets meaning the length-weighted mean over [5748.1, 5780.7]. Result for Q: -0.068 mag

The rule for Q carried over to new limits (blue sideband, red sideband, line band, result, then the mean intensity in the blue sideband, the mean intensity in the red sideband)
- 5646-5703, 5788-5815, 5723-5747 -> -0.04 mag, 30.5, 29.1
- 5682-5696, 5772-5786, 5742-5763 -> 0.01 mag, 29.2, 31.7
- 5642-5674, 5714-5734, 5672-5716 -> 0.02 mag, 30.8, 31.1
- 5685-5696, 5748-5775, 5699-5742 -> -0.04 mag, 29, 31.3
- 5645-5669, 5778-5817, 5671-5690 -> 0.01 mag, 30.7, 29.5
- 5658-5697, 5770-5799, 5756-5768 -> -0.04 mag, 30.3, 30.5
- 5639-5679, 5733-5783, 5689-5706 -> 0.03 mag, 30.9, 31.3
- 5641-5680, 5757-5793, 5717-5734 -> -0.01 mag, 30.9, 31.1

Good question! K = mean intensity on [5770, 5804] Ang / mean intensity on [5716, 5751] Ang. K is 0.98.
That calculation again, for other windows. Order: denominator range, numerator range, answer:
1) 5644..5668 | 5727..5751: 1.00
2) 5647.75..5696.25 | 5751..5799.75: 1.01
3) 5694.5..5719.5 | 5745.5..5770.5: 1.01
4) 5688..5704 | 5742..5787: 1.04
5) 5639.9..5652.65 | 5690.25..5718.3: 0.99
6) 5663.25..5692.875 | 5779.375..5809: 0.98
